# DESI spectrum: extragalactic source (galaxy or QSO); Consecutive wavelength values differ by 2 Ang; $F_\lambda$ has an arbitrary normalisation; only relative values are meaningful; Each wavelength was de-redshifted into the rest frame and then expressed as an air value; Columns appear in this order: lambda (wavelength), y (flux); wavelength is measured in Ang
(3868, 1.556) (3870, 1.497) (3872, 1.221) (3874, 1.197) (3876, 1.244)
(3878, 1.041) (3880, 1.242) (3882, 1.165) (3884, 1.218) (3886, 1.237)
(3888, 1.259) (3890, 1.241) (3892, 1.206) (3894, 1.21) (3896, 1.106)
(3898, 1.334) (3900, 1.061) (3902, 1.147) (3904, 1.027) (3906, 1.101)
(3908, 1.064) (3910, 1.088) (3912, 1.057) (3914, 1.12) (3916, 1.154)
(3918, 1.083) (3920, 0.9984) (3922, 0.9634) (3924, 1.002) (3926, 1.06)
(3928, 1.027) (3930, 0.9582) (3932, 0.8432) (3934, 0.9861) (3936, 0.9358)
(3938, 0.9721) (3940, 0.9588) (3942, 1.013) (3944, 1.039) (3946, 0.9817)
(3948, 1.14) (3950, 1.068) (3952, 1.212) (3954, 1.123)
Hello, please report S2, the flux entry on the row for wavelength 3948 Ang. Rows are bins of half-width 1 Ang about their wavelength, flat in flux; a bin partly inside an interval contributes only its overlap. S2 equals 1.14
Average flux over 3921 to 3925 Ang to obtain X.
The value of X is 0.983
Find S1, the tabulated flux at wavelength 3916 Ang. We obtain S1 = 1.154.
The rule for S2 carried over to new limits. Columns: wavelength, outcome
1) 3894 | 1.21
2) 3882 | 1.165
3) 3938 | 0.9721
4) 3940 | 0.9588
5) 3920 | 0.9984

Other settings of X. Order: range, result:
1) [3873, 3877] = 1.22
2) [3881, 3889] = 1.22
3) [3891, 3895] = 1.21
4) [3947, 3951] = 1.1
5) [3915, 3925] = 1.04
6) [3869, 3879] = 1.24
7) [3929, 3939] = 0.939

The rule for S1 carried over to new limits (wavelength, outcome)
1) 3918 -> 1.083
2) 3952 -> 1.212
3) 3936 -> 0.9358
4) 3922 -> 0.9634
